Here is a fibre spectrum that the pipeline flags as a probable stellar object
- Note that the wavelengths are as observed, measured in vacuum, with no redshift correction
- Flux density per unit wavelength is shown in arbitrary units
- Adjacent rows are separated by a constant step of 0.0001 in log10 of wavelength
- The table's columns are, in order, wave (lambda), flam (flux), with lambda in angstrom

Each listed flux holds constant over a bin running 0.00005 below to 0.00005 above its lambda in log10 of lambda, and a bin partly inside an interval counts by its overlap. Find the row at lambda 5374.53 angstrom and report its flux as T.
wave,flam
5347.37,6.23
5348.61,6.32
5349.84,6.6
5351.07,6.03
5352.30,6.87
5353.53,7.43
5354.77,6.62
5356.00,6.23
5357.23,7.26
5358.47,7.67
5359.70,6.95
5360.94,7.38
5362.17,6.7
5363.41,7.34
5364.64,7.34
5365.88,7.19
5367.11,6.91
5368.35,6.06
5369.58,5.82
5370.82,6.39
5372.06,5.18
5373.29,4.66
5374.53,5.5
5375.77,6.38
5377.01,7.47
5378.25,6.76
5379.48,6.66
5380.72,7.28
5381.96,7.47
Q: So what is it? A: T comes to 5.5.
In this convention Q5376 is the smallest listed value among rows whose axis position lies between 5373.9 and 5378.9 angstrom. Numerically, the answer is 5.5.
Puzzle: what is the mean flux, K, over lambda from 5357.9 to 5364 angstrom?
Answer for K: 7.2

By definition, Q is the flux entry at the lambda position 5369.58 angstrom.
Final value 5.82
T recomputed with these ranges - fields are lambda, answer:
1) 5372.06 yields 5.18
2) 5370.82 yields 6.39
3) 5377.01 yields 7.47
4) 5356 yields 6.23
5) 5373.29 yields 4.66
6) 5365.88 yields 7.19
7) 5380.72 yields 7.28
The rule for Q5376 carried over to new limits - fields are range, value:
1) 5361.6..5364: 6.7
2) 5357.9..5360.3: 6.95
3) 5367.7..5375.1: 4.66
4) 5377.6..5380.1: 6.66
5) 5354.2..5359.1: 6.23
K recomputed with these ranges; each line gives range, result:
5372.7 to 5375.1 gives 5.07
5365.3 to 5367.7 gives 7.07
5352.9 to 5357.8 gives 6.88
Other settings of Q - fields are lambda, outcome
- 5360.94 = 7.38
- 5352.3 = 6.87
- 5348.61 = 6.32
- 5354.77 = 6.62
